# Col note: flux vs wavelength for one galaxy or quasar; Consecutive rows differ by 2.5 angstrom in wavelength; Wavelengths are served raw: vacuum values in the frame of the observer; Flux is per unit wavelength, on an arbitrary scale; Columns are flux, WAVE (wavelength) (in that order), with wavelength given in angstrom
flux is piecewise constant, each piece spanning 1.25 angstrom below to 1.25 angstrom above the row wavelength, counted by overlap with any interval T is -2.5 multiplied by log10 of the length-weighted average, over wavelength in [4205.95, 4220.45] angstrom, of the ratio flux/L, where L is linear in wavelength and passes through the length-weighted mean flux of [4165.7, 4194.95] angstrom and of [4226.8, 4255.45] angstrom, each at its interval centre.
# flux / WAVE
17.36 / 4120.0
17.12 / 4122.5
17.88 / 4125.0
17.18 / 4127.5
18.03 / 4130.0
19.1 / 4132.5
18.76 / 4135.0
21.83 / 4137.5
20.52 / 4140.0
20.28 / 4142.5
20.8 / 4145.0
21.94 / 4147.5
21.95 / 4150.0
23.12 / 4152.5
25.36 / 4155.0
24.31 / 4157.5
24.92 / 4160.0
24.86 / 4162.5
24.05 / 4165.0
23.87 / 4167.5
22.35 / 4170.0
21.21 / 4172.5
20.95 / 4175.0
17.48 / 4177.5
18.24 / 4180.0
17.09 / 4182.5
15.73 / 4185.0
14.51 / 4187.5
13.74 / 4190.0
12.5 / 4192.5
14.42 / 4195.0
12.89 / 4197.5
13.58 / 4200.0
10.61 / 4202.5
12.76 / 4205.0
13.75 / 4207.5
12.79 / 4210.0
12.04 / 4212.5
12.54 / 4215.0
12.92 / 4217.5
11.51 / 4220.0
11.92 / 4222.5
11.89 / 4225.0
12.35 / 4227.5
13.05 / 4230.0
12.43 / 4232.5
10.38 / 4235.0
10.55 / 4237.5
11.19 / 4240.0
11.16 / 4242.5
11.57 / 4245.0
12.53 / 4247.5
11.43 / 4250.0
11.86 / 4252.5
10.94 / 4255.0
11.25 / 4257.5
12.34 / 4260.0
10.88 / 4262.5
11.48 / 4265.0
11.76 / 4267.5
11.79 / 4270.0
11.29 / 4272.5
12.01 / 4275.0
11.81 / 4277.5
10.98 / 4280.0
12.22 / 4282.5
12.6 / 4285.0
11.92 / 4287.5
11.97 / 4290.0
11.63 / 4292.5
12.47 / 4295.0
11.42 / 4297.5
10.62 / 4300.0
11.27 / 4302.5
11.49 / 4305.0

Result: 0.15 mag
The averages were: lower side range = 17.9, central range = 12.7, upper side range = 11.6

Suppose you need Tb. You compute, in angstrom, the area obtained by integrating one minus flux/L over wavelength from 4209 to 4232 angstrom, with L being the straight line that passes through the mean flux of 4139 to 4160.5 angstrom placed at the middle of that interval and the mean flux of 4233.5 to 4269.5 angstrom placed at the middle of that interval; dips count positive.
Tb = 3.8 angstrom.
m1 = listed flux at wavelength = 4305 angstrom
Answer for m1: 11.49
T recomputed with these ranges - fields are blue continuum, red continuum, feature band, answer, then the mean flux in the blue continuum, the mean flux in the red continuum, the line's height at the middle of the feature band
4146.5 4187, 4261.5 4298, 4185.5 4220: 0.38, 21.6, 11.8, 18.5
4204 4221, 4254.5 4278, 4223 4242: 0.05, 12.6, 11.6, 12.2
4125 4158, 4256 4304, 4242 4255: 0.18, 20.8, 11.7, 13.7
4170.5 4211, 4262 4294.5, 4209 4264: 0.14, 15.3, 11.8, 13.4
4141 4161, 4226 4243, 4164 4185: -0.03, 22.8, 11.6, 19.6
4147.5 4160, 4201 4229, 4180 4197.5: 0.16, 23.6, 12.3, 17.2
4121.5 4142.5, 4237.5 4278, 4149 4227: -0.08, 18.9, 11.5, 15.6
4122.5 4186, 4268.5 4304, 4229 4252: 0.27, 20.8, 11.7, 14.9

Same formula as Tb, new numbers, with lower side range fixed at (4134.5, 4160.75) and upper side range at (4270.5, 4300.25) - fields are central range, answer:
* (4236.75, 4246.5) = 2.52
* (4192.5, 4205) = 3.76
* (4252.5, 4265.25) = 2.19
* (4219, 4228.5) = 2.61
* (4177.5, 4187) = 1.32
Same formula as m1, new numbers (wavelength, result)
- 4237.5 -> 10.55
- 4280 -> 10.98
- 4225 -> 11.89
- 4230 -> 13.05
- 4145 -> 20.8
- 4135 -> 18.76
